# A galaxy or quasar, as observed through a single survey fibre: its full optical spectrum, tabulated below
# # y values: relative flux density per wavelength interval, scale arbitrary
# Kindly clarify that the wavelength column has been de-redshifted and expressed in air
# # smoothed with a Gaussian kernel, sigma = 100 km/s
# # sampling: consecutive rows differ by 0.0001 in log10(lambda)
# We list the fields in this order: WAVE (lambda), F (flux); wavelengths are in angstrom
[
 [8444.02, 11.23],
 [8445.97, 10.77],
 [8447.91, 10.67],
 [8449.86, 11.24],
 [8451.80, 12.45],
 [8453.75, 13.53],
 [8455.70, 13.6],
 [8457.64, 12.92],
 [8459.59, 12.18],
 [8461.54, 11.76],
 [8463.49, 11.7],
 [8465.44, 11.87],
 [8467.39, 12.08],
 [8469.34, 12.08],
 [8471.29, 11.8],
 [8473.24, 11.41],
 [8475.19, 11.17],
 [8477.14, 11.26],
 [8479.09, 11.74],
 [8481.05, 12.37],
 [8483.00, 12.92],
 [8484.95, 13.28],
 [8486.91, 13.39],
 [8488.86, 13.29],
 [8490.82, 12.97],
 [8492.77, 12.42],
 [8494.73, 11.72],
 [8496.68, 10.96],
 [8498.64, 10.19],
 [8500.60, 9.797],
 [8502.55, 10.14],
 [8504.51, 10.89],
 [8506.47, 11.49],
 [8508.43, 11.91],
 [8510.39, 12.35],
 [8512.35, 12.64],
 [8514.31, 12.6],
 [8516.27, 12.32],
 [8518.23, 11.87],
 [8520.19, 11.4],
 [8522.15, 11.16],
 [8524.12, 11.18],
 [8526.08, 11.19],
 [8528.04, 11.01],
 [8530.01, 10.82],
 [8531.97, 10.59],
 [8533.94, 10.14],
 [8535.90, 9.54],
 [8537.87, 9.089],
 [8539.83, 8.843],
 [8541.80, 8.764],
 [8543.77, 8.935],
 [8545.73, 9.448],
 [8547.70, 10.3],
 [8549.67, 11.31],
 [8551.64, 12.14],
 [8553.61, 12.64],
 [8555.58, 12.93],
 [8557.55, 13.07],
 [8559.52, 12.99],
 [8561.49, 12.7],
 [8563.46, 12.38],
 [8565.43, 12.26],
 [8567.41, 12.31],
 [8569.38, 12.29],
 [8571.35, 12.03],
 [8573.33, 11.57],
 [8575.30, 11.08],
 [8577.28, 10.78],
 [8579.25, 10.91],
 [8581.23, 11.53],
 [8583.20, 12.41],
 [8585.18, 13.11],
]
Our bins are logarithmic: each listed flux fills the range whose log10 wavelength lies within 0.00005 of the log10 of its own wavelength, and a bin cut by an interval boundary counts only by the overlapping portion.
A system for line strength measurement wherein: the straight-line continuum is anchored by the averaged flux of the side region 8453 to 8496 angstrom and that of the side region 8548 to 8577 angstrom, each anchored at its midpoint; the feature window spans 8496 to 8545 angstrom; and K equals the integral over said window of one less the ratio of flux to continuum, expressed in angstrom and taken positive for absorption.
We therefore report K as 5.9 angstrom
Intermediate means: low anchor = 12.3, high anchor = 12.2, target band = 10.8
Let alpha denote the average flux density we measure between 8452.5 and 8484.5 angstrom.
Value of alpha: 12.2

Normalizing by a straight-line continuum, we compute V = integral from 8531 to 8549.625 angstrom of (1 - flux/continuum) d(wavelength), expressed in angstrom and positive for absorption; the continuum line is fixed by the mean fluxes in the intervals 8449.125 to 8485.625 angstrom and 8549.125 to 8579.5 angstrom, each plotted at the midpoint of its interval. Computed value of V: 3.9 angstrom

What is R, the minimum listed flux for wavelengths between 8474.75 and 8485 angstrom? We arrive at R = 11.17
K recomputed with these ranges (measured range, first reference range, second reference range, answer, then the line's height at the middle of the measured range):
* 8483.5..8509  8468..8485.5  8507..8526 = 0.4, 11.9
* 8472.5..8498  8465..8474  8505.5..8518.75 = -0.5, 12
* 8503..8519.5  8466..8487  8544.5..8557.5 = -0.2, 11.8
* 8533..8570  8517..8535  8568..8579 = 0.6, 11.3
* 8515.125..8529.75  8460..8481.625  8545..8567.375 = 0.6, 11.9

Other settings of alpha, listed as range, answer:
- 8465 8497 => 12.2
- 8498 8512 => 11.1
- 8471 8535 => 11.6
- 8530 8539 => 9.94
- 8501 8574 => 11.3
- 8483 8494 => 13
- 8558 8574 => 12.4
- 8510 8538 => 11.2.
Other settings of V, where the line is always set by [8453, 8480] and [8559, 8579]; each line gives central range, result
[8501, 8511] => 0.7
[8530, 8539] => 1.6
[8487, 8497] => -0.3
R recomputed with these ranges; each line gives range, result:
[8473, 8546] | 8.764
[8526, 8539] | 9.089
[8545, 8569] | 9.448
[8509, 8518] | 12.32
